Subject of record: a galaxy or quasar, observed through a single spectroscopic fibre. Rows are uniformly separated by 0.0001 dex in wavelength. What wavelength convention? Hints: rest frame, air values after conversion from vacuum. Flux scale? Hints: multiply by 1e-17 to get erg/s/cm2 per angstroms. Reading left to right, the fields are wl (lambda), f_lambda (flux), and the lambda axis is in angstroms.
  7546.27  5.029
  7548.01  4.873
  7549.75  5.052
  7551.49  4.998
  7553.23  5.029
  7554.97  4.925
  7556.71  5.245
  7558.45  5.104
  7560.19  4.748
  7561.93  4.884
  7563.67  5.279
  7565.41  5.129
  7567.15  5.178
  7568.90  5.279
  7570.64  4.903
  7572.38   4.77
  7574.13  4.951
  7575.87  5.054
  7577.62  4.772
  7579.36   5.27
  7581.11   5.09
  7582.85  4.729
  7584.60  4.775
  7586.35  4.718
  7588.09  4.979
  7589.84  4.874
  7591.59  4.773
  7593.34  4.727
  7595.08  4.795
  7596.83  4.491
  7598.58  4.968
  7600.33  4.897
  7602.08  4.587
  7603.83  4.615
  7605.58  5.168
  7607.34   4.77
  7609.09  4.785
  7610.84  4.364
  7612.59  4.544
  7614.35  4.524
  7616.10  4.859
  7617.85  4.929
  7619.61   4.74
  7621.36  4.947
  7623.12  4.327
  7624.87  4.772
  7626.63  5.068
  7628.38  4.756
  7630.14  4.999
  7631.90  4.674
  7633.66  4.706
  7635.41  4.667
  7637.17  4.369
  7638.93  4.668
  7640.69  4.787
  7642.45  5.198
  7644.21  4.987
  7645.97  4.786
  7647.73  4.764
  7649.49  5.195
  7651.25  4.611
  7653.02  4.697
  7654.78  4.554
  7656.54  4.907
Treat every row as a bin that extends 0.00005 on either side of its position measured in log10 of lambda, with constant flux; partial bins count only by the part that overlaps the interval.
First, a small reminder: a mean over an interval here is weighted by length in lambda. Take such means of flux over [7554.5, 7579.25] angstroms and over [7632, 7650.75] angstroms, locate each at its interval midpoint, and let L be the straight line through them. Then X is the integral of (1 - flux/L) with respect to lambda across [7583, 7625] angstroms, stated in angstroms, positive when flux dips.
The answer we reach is 1.4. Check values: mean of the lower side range 5.03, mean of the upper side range 4.8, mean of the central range 4.75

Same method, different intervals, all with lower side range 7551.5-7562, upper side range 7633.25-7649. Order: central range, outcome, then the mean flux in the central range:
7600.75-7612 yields 0.4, 4.72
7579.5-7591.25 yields 0.1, 4.88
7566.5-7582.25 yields -0.2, 5.02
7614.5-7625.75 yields 0.2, 4.75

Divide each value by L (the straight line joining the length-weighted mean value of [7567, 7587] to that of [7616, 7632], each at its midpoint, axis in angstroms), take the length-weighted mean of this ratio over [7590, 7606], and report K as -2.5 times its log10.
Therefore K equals 0.03 mag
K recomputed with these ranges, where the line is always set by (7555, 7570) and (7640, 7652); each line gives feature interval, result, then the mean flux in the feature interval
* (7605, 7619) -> 0.057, 4.73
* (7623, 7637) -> 0.043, 4.75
